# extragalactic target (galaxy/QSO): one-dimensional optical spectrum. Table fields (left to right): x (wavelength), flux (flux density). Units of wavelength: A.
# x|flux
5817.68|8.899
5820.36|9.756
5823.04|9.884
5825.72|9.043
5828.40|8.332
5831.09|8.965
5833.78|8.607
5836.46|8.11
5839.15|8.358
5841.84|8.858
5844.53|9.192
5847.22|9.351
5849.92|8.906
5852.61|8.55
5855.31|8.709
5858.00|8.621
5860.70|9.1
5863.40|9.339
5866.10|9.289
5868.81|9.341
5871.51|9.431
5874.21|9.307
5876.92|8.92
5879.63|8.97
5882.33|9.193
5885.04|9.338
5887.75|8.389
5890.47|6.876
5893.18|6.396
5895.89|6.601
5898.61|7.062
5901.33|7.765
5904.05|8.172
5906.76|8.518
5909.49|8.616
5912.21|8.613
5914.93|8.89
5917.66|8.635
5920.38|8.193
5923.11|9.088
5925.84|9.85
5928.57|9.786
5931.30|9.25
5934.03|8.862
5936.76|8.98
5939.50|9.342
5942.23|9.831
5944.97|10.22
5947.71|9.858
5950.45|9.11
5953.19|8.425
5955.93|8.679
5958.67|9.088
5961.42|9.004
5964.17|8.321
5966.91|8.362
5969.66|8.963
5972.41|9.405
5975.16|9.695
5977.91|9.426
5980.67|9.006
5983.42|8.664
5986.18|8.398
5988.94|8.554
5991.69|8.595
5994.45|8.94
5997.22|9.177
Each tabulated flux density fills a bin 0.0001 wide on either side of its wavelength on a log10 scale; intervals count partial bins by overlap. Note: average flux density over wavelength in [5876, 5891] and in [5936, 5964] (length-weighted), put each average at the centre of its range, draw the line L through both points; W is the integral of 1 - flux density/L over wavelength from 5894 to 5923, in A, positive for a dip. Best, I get 2.5 A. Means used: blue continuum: 8.7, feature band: 8.12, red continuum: 9.22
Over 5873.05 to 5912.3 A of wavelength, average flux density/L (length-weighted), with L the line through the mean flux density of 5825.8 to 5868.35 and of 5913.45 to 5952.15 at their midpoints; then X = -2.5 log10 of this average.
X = 0.11 mag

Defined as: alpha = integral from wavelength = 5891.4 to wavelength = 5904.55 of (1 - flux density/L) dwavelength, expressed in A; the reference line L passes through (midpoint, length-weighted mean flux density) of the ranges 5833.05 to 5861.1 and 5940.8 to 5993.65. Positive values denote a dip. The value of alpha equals 2.6 A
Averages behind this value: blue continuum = 8.75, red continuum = 9.03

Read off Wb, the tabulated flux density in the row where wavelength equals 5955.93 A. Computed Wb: 8.679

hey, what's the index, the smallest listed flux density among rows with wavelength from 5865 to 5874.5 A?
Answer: 9.289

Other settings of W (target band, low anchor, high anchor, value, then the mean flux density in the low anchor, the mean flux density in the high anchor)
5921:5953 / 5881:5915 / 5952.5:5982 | -3.2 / 8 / 8.95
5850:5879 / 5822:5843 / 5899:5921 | -1.5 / 8.75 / 8.37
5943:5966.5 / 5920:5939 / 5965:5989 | 0.0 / 9.2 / 8.95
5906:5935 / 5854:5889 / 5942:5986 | 0.4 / 9.08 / 9.09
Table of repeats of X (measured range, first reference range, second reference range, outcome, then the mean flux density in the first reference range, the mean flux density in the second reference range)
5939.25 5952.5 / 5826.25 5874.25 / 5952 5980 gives -0.082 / 8.9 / 8.94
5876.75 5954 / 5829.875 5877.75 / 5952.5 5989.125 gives 0.028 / 8.94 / 8.87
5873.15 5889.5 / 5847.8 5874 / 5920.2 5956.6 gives 0.019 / 9.05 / 9.29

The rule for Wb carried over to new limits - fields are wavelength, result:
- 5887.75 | 8.389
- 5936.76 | 8.98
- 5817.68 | 8.899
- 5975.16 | 9.695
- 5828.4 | 8.332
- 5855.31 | 8.709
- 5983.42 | 8.664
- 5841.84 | 8.858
